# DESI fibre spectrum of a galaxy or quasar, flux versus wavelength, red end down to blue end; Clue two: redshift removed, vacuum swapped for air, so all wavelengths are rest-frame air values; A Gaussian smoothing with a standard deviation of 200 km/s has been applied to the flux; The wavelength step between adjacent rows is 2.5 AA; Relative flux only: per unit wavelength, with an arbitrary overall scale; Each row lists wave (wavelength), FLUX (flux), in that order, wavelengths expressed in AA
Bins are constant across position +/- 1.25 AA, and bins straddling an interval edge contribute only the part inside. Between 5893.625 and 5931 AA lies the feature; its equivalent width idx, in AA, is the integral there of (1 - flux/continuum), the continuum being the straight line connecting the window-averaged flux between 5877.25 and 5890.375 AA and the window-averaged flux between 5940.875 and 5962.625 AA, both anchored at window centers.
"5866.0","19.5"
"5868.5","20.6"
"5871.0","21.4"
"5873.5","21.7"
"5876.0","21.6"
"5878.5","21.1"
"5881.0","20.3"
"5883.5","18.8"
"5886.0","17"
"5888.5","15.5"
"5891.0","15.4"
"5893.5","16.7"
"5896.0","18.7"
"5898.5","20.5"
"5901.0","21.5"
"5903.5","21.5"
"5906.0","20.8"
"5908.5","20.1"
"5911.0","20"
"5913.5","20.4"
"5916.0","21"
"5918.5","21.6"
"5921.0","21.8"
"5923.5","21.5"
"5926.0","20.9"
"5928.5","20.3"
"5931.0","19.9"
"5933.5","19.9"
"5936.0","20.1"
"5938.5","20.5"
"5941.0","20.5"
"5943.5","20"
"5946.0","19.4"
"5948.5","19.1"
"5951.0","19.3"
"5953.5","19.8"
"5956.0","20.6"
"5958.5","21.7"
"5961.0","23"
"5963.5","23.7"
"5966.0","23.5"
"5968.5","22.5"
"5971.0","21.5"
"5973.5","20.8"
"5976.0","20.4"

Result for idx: -2.6 AA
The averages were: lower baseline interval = 18.4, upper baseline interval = 20.4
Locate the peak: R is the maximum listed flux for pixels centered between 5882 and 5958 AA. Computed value 21.8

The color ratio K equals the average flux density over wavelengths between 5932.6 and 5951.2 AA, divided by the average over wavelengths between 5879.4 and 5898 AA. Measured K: 1.1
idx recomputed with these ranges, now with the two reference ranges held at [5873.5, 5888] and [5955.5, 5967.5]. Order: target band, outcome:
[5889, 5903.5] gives 1.2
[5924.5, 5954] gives 2.5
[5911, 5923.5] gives -0.1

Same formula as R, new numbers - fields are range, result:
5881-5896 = 20.3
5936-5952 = 20.5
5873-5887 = 21.7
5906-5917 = 21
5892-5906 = 21.5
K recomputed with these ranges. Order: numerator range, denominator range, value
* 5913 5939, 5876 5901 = 1.12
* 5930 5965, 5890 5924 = 1.02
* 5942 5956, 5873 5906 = 1.02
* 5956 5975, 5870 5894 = 1.17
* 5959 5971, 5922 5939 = 1.12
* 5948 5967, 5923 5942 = 1.05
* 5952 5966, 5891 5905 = 1.13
